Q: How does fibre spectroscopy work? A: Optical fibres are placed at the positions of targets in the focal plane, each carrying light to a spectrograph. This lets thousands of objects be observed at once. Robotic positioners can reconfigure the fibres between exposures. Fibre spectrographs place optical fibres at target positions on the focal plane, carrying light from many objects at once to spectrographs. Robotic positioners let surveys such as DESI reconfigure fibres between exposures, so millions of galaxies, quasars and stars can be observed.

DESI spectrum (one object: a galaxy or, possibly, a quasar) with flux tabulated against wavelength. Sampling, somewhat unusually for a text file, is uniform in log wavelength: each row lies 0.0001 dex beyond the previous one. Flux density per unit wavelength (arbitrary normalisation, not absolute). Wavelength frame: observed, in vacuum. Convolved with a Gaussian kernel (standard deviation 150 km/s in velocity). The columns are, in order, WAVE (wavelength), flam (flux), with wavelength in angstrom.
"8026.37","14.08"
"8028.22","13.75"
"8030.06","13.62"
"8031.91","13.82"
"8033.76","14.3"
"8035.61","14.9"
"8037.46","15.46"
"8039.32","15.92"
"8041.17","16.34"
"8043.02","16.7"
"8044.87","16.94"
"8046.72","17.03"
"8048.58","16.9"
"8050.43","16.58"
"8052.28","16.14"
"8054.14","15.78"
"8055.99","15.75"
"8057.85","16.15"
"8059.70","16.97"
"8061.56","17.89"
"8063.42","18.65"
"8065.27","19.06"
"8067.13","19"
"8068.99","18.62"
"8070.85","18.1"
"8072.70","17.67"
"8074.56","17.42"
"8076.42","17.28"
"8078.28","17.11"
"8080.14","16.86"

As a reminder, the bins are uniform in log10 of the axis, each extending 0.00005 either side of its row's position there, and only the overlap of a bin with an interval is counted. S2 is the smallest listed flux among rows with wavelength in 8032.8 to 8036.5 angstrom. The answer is 14.3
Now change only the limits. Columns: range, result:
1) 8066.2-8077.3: 17.28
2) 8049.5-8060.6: 15.75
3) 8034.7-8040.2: 14.9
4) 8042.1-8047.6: 16.7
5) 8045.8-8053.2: 16.14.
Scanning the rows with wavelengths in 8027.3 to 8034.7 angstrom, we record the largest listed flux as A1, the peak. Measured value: 14.3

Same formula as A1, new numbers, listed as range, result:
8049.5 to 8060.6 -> 16.97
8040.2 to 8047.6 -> 17.03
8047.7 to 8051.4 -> 16.9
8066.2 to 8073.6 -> 19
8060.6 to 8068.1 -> 19.06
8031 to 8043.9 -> 16.7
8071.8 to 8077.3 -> 17.67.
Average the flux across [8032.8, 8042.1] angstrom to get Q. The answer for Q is 15.4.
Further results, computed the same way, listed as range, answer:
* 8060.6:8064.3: 18.2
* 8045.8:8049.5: 16.9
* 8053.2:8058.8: 15.9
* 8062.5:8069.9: 18.8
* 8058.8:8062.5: 17.4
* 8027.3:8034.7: 13.9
